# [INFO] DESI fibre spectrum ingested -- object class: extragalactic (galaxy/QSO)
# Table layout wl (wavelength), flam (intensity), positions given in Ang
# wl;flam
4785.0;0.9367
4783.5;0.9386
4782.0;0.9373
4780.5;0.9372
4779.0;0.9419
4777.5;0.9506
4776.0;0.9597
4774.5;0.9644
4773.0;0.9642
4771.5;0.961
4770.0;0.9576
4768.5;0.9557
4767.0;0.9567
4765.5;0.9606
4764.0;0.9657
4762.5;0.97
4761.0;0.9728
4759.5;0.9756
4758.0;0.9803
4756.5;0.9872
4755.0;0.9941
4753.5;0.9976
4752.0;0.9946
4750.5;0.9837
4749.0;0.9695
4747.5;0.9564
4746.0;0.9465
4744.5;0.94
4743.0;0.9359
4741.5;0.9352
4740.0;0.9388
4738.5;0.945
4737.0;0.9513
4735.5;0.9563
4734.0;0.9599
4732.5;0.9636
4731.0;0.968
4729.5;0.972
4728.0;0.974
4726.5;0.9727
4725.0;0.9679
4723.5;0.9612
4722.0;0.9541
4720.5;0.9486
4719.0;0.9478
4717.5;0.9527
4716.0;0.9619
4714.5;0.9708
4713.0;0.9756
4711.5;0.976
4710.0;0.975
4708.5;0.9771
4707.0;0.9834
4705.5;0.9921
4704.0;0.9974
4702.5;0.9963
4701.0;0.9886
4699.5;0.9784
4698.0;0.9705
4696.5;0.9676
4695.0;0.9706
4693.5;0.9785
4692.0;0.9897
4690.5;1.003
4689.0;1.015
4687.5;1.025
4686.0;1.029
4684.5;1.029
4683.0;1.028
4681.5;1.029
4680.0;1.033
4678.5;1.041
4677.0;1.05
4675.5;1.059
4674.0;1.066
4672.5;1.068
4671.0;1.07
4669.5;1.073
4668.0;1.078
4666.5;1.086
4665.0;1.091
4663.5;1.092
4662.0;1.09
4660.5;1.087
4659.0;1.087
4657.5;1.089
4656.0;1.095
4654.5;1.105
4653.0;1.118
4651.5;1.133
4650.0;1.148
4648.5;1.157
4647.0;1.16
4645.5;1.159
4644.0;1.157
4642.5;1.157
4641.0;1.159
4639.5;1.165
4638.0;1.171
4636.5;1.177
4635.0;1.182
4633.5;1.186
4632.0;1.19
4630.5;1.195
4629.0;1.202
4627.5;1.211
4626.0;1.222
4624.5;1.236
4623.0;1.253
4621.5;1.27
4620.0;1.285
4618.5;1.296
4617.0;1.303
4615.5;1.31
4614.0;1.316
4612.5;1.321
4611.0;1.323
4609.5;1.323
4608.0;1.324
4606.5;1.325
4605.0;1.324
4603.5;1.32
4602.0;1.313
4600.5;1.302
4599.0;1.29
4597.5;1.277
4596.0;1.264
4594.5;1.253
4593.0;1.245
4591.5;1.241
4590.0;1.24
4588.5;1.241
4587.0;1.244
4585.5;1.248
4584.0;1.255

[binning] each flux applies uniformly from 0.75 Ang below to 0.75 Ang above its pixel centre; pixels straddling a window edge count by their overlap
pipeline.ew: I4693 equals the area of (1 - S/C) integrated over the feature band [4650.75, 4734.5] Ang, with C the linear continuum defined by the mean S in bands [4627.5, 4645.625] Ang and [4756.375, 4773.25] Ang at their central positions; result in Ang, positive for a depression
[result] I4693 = 5.26 Ang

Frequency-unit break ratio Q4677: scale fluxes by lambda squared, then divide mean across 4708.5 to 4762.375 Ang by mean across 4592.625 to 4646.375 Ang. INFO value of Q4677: 0.81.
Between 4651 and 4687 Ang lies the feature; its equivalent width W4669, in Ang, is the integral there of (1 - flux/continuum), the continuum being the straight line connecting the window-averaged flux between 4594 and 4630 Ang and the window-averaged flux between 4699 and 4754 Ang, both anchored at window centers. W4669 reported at 1.8 Ang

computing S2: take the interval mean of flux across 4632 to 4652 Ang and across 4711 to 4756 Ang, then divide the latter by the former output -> 0.83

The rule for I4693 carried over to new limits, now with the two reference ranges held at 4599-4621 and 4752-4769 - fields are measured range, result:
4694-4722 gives 3.06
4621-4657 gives 2.12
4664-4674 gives 0.87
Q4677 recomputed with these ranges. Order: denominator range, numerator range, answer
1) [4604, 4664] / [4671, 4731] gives 0.85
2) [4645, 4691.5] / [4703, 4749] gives 0.92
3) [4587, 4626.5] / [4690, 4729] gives 0.79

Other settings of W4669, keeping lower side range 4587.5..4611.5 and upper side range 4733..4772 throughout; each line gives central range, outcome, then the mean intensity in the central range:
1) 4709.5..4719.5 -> 0.75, 0.966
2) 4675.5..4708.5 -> 2.61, 1.01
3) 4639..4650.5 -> 0.32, 1.16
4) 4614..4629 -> -0.29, 1.26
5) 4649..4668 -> 0.99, 1.1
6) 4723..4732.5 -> 0.44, 0.969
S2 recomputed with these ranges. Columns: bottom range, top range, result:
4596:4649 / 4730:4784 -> 0.77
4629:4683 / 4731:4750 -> 0.85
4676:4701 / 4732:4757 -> 0.95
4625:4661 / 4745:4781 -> 0.84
